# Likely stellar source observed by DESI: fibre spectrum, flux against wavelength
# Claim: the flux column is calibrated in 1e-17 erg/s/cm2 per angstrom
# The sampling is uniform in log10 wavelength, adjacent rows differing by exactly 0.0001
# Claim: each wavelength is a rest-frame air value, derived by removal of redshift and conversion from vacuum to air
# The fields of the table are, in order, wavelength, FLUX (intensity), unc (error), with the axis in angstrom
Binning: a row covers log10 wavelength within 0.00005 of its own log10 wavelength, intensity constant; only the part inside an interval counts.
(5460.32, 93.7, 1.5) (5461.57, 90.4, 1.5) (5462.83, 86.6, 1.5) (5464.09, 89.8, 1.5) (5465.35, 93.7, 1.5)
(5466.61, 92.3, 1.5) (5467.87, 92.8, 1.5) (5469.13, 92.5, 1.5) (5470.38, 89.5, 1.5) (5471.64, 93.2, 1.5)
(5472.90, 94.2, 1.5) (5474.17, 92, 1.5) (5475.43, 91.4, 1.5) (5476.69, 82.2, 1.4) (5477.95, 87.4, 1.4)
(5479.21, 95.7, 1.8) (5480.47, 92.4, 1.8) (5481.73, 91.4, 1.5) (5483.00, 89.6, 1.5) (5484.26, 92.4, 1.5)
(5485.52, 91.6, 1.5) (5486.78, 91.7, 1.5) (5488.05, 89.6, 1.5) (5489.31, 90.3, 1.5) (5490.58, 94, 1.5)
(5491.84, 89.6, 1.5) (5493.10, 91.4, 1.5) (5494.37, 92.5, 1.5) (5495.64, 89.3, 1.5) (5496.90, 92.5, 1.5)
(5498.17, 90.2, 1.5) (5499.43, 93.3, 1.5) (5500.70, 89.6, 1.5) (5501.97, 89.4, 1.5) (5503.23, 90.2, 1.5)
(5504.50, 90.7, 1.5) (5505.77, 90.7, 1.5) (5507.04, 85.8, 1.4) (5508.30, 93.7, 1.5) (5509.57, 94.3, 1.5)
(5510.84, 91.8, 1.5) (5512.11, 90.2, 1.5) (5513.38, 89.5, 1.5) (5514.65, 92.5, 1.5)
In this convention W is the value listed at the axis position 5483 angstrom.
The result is 89.6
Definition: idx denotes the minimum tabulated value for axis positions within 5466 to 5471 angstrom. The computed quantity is 89.5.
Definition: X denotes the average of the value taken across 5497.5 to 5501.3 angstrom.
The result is 91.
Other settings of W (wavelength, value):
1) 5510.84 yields 91.8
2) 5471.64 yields 93.2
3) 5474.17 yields 92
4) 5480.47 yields 92.4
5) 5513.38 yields 89.5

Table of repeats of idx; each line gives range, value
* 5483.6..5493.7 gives 89.6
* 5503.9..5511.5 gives 85.8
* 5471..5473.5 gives 93.2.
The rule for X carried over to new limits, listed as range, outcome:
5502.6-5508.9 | 90.3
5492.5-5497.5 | 91.3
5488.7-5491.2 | 91.9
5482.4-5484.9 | 91.2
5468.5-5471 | 91.3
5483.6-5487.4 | 92.1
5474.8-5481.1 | 89.9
